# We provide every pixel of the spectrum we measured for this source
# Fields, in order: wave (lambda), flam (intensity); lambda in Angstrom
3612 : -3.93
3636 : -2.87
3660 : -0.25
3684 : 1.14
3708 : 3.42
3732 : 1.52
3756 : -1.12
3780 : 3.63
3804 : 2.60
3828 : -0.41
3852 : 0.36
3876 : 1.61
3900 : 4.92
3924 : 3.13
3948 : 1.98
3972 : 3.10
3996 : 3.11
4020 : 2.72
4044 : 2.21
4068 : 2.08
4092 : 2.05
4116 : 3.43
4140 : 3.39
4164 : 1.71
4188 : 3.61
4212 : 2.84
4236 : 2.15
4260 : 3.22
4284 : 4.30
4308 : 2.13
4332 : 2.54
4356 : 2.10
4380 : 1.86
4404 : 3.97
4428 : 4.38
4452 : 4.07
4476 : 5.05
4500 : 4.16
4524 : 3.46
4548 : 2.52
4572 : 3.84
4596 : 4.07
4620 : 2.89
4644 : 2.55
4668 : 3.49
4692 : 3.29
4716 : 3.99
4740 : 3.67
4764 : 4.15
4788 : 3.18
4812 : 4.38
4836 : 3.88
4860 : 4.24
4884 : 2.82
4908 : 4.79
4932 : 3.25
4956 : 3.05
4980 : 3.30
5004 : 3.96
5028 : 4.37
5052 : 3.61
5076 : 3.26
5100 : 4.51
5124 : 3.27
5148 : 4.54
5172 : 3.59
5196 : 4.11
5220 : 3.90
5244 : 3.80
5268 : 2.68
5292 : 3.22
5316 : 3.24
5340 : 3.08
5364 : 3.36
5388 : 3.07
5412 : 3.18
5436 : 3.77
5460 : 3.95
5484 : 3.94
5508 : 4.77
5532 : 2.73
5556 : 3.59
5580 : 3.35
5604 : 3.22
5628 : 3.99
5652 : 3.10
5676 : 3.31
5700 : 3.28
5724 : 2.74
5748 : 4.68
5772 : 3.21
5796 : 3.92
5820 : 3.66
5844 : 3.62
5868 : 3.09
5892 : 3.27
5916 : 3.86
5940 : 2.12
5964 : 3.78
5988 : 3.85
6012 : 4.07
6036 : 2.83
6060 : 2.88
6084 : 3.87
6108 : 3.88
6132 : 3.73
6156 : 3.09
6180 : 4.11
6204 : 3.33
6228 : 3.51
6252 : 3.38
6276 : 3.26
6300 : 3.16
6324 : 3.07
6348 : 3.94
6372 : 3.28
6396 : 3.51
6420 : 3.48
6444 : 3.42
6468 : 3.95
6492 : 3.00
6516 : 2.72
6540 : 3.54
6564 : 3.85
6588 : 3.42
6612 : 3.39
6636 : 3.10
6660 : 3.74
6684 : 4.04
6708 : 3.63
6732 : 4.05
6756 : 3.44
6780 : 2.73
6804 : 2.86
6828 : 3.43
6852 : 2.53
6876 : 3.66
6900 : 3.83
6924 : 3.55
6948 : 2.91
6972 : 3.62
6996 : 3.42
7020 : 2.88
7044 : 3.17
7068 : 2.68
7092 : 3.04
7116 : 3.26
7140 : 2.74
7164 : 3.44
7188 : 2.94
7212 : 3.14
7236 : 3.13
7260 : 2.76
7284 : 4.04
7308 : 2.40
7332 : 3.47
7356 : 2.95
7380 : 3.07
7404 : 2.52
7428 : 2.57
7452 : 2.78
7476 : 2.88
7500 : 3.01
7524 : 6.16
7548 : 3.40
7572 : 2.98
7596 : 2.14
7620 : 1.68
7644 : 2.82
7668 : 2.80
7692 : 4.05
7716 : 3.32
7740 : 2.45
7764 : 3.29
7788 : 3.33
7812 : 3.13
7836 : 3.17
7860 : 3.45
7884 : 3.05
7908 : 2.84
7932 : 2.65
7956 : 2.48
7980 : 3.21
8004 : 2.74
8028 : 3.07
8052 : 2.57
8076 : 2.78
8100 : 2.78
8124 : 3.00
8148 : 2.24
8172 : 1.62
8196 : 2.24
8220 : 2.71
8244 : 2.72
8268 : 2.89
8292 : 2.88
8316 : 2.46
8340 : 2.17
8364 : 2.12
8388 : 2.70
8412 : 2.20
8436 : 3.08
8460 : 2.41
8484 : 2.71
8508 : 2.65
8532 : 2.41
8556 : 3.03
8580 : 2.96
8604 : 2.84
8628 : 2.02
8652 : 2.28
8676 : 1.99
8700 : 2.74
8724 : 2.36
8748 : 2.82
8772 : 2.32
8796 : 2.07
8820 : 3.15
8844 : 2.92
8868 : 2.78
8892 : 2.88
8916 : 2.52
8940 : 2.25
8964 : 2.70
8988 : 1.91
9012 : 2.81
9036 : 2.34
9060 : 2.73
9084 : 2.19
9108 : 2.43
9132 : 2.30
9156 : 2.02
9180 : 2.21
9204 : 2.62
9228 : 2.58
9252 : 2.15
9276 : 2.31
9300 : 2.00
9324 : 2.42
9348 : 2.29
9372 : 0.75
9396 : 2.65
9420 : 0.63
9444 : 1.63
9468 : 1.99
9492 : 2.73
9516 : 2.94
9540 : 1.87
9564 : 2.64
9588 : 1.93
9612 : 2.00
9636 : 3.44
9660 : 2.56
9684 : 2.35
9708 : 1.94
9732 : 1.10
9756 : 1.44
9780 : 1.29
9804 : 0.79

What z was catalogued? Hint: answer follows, 0.146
